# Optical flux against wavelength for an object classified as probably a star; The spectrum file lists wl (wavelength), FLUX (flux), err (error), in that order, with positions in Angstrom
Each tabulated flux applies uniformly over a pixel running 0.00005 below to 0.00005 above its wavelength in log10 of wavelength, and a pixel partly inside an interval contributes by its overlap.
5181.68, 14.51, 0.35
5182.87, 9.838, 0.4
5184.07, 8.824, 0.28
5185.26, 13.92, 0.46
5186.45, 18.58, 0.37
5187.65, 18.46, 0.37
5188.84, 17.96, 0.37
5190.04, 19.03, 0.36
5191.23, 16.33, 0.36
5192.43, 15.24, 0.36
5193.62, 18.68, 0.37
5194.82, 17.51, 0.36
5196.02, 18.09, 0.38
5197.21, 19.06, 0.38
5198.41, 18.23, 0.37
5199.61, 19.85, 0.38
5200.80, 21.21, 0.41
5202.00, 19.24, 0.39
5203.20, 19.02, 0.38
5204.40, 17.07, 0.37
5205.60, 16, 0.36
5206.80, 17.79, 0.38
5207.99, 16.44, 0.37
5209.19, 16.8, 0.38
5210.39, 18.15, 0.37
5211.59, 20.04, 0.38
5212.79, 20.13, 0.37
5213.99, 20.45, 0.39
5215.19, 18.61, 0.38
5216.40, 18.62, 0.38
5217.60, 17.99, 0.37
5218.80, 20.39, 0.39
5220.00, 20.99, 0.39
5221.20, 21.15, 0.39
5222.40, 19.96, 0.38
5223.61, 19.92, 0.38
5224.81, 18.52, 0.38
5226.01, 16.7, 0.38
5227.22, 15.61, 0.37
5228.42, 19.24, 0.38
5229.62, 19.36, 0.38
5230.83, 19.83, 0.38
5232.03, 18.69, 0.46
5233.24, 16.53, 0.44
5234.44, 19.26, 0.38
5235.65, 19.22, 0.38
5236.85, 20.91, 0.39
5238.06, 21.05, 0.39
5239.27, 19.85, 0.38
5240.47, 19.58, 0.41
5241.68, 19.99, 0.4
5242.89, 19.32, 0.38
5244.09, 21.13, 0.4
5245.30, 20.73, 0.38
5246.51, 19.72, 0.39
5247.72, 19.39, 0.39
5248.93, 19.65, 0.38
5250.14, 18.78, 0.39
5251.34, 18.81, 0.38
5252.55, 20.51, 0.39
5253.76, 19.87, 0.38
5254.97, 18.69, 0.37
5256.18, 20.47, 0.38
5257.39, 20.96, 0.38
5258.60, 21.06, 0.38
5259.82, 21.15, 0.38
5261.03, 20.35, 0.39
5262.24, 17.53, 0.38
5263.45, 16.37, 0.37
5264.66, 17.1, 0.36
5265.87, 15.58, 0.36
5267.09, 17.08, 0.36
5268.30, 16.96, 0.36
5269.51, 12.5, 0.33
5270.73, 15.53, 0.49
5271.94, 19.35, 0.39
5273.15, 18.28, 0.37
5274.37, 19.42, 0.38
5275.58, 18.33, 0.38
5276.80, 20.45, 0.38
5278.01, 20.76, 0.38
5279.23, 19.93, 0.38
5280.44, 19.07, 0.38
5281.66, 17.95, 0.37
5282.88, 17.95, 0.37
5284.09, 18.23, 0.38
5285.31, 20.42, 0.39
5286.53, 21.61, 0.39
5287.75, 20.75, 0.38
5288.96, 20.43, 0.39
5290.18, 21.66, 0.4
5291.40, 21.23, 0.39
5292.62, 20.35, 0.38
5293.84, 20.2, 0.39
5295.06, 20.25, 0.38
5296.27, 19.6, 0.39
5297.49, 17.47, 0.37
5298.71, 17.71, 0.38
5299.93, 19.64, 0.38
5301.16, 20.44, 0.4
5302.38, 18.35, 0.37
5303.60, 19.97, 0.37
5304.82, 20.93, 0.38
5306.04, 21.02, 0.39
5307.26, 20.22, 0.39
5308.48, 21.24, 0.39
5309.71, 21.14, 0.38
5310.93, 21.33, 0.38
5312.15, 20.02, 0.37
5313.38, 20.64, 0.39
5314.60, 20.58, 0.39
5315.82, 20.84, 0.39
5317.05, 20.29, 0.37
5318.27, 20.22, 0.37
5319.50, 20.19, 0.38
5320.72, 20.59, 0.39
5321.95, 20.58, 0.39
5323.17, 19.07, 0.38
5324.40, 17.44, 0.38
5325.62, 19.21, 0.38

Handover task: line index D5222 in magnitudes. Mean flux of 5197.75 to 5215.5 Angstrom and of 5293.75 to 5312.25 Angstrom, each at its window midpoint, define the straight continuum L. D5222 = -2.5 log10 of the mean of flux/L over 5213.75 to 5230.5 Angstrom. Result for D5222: -0.015 mag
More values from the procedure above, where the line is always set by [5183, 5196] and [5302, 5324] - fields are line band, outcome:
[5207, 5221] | -0.11 mag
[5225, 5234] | -0.03 mag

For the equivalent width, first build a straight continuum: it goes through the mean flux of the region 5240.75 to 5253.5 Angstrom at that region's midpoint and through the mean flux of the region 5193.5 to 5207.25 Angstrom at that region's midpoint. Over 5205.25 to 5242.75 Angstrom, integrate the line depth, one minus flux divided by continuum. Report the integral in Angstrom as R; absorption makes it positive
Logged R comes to 0.3 Angstrom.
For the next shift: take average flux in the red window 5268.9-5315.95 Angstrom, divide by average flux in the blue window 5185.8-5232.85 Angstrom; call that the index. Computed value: 1.06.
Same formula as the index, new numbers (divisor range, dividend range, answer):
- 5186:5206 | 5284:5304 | 1.09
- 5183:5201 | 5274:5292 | 1.16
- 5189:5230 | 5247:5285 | 1.01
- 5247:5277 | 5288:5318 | 1.09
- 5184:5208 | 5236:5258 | 1.13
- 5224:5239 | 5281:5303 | 1.05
